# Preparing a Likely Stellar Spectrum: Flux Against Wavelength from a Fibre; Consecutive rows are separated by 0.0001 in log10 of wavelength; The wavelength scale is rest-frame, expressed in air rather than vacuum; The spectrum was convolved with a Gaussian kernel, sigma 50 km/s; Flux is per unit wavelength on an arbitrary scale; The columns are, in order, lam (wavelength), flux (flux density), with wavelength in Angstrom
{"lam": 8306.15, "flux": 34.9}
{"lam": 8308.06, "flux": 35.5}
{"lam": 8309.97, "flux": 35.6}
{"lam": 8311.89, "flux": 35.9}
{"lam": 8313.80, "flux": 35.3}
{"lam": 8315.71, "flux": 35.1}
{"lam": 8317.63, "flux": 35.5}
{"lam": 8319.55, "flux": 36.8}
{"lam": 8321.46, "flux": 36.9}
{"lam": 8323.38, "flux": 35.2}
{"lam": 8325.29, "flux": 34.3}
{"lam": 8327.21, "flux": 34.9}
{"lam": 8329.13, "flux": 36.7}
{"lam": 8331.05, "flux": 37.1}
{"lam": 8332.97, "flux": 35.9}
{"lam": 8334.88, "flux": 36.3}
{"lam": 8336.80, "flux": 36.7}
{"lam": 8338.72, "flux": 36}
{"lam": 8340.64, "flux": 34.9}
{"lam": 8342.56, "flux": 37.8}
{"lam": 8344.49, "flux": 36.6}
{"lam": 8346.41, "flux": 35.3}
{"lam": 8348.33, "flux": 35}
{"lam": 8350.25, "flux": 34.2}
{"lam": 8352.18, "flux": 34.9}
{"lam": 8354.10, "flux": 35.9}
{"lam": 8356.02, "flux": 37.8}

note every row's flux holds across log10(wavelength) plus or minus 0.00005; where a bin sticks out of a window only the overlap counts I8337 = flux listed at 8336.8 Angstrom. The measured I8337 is 36.7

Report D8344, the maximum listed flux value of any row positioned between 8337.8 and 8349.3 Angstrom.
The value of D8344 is 37.8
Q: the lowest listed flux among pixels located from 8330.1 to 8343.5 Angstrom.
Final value 34.9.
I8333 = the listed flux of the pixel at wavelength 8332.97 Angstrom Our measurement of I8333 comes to 35.9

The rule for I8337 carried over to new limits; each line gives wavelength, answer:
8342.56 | 37.8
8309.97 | 35.6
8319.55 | 36.8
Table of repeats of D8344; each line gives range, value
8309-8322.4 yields 36.9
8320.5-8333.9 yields 37.1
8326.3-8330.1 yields 36.7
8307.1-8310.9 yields 35.6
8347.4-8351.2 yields 35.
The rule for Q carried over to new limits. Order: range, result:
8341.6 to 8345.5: 36.6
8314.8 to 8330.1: 34.3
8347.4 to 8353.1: 34.2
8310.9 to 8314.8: 35.3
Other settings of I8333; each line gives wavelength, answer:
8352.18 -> 34.9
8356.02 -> 37.8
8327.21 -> 34.9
